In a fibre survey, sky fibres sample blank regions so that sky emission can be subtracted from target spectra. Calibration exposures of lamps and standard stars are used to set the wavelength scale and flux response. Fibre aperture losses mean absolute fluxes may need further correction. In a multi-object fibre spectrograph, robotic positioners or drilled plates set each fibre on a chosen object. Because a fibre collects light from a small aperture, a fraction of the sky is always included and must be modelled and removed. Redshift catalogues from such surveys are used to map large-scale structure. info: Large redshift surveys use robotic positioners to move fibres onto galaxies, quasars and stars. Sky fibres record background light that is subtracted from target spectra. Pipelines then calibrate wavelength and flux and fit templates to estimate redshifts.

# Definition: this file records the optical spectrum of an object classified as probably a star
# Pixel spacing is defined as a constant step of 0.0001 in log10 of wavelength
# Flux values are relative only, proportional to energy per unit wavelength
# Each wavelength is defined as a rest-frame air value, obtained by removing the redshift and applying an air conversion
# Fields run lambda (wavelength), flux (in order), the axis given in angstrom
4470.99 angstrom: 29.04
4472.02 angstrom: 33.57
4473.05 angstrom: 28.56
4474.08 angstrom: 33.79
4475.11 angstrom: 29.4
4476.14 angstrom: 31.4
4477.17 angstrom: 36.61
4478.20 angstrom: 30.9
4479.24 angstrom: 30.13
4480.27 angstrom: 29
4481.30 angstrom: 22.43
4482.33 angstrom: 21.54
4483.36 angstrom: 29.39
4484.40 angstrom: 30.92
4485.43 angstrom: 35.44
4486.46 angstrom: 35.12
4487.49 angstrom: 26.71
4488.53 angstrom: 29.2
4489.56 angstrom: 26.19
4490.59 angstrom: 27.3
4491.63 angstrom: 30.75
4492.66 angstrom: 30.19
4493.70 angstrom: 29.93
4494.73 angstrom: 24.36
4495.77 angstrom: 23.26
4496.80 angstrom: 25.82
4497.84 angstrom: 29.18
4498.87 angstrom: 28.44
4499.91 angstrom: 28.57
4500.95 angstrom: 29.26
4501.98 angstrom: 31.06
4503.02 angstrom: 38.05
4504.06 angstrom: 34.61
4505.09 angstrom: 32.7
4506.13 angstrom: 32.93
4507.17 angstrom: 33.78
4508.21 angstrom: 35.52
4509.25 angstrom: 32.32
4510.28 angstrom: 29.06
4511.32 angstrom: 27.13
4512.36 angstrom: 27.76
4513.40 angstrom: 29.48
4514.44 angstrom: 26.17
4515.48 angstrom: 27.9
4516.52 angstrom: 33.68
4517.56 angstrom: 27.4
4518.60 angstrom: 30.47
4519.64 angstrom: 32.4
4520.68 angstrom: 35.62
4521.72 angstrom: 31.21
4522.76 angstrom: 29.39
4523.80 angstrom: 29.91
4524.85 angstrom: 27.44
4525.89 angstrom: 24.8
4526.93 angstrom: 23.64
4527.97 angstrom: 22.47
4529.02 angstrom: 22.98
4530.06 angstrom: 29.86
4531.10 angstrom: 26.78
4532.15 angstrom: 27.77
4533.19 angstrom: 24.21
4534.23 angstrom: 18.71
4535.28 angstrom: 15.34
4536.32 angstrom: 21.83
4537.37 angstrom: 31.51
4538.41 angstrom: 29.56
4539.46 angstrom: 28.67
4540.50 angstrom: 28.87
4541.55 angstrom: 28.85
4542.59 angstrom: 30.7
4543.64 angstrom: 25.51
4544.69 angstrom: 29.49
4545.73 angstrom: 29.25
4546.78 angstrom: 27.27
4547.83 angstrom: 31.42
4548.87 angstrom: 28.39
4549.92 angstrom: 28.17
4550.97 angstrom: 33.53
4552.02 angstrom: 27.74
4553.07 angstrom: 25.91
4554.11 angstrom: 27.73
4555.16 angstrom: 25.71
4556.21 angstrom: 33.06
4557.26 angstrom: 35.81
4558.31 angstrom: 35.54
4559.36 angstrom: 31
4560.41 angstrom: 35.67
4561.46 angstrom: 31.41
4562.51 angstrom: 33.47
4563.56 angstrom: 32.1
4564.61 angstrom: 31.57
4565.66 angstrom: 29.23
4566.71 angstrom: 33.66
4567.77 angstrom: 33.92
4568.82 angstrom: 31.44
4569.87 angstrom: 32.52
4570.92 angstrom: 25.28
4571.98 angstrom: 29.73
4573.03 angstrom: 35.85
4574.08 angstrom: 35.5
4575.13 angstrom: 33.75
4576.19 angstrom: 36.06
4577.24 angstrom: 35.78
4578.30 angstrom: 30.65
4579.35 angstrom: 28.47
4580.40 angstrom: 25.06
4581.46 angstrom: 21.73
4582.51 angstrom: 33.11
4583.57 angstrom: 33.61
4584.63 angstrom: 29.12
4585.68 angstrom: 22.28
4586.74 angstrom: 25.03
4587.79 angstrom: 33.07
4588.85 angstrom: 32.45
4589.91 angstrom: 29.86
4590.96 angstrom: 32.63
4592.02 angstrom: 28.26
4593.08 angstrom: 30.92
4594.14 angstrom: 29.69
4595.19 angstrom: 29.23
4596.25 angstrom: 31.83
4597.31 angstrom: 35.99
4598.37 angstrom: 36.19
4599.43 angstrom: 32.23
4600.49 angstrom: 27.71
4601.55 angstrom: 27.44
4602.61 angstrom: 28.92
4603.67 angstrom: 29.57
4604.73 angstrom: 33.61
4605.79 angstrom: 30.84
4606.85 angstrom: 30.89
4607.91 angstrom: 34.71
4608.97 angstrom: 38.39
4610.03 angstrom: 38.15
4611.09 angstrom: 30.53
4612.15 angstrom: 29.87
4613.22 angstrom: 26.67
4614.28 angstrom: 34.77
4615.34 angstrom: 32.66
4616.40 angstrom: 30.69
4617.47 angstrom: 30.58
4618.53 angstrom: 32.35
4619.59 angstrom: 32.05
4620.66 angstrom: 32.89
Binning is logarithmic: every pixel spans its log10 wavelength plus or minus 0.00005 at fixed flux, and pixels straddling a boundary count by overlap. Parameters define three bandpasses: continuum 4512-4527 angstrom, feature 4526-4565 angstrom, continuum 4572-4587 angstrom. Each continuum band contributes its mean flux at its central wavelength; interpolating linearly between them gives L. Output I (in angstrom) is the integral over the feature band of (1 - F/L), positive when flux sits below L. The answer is 1.9 angstrom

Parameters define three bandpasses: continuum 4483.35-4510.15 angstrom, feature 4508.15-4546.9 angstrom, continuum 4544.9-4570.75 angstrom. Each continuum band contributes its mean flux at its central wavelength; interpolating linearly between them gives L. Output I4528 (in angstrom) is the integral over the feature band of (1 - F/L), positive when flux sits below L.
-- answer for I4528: 3.6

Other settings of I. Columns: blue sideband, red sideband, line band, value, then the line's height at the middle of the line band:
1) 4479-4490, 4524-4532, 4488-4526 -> -3.9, 27.2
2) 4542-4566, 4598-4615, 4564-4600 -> 0.2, 31.2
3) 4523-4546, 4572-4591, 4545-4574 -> -2.4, 28.6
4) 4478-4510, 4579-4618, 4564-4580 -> -0.9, 30.5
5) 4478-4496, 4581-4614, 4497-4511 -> -1.4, 28.9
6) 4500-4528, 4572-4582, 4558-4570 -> -0.5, 31.2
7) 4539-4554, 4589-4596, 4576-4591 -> 0.2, 30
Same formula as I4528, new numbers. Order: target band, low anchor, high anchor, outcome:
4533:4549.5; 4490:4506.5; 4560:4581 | 2.2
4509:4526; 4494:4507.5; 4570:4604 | 0.3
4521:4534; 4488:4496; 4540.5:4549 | 0.8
